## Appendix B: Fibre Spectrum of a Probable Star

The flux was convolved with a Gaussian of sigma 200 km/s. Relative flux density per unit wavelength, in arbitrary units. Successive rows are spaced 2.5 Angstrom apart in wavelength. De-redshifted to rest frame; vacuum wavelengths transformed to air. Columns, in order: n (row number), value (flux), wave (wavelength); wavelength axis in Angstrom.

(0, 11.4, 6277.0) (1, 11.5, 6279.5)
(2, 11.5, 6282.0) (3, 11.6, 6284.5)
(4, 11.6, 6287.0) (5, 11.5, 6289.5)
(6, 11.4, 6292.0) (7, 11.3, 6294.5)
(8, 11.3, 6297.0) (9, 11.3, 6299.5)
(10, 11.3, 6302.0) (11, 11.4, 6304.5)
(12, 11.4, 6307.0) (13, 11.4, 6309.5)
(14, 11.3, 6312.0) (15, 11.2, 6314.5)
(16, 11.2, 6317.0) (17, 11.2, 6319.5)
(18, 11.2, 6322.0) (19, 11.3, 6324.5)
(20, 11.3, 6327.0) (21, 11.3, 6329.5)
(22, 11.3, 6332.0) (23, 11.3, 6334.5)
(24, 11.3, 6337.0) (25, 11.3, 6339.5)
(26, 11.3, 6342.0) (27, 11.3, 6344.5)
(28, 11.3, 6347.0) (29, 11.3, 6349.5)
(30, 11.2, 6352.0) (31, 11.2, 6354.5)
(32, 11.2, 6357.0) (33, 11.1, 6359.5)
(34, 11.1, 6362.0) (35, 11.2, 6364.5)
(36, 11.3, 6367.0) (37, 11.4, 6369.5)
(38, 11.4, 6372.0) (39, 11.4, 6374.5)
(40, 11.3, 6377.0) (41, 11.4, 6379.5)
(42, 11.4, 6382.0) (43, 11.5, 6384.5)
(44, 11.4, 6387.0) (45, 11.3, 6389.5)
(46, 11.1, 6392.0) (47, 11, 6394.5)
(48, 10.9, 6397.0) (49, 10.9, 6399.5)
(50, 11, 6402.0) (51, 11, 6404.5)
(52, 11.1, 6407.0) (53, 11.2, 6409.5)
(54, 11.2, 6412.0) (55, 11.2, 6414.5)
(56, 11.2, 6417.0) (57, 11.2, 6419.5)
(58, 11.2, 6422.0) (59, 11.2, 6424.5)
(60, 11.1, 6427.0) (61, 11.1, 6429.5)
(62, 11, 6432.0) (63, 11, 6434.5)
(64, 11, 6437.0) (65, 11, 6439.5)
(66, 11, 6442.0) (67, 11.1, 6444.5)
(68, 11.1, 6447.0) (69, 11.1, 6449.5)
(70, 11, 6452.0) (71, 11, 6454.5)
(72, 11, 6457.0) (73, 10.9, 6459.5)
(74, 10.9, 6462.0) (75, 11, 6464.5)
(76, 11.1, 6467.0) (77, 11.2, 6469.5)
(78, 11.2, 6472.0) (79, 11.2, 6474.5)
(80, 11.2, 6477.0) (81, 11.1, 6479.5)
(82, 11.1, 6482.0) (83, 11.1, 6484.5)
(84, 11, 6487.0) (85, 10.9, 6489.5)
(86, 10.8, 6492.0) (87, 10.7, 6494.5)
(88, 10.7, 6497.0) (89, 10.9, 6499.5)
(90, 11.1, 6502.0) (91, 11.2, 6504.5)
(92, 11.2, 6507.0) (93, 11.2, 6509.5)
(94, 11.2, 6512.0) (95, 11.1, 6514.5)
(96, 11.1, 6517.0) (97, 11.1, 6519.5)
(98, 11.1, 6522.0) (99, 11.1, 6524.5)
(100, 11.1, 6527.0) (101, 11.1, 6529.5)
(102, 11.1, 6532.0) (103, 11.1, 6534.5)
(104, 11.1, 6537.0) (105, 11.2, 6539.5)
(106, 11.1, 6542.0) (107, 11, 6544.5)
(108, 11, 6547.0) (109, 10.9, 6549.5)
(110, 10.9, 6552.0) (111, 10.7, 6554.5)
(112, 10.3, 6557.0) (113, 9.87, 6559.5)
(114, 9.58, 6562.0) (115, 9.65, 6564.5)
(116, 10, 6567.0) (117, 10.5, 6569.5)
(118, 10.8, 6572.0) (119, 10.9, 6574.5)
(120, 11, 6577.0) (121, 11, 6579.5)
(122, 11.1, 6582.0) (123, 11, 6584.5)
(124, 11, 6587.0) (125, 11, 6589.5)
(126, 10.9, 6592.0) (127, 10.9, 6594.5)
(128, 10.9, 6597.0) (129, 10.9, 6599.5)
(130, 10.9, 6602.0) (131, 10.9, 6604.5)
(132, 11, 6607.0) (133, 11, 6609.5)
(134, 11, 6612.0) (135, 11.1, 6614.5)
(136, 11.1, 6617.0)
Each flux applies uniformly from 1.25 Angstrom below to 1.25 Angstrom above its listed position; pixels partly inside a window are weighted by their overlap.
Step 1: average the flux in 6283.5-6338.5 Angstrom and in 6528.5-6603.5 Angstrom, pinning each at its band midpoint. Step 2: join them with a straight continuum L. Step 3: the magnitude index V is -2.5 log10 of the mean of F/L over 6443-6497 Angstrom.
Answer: 0.00 mag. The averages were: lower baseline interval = 11.3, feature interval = 11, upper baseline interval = 10.8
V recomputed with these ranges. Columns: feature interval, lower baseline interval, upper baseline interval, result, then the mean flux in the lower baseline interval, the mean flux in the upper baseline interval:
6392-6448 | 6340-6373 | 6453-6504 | 0.00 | 11.3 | 11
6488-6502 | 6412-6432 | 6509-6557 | 0.03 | 11.2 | 11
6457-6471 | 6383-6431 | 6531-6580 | -0.01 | 11.1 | 10.7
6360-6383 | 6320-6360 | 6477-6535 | -0.01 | 11.3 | 11.1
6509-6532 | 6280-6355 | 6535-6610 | -0.02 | 11.3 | 10.8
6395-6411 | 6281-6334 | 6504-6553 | 0.02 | 11.3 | 11.1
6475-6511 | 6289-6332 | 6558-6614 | -0.01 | 11.3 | 10.7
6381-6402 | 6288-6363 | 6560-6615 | 0.00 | 11.3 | 10.8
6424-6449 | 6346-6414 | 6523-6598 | 0.00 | 11.2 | 10.8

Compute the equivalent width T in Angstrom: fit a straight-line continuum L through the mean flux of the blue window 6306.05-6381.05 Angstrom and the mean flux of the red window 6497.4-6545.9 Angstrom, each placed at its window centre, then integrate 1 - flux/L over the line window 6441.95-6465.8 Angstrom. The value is 0.3 Angstrom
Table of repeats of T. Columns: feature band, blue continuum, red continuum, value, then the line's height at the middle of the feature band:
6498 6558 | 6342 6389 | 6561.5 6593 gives -1.23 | 10.8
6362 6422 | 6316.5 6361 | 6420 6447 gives -0.32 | 11.2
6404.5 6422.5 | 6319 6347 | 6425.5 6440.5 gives -0.14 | 11.1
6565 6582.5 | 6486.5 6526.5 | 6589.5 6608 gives 0.40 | 10.9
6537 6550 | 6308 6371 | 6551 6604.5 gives -0.37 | 10.7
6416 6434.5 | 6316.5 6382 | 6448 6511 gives 0.00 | 11.1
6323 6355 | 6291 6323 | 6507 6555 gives -0.05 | 11.3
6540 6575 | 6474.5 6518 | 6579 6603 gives 1.49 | 11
